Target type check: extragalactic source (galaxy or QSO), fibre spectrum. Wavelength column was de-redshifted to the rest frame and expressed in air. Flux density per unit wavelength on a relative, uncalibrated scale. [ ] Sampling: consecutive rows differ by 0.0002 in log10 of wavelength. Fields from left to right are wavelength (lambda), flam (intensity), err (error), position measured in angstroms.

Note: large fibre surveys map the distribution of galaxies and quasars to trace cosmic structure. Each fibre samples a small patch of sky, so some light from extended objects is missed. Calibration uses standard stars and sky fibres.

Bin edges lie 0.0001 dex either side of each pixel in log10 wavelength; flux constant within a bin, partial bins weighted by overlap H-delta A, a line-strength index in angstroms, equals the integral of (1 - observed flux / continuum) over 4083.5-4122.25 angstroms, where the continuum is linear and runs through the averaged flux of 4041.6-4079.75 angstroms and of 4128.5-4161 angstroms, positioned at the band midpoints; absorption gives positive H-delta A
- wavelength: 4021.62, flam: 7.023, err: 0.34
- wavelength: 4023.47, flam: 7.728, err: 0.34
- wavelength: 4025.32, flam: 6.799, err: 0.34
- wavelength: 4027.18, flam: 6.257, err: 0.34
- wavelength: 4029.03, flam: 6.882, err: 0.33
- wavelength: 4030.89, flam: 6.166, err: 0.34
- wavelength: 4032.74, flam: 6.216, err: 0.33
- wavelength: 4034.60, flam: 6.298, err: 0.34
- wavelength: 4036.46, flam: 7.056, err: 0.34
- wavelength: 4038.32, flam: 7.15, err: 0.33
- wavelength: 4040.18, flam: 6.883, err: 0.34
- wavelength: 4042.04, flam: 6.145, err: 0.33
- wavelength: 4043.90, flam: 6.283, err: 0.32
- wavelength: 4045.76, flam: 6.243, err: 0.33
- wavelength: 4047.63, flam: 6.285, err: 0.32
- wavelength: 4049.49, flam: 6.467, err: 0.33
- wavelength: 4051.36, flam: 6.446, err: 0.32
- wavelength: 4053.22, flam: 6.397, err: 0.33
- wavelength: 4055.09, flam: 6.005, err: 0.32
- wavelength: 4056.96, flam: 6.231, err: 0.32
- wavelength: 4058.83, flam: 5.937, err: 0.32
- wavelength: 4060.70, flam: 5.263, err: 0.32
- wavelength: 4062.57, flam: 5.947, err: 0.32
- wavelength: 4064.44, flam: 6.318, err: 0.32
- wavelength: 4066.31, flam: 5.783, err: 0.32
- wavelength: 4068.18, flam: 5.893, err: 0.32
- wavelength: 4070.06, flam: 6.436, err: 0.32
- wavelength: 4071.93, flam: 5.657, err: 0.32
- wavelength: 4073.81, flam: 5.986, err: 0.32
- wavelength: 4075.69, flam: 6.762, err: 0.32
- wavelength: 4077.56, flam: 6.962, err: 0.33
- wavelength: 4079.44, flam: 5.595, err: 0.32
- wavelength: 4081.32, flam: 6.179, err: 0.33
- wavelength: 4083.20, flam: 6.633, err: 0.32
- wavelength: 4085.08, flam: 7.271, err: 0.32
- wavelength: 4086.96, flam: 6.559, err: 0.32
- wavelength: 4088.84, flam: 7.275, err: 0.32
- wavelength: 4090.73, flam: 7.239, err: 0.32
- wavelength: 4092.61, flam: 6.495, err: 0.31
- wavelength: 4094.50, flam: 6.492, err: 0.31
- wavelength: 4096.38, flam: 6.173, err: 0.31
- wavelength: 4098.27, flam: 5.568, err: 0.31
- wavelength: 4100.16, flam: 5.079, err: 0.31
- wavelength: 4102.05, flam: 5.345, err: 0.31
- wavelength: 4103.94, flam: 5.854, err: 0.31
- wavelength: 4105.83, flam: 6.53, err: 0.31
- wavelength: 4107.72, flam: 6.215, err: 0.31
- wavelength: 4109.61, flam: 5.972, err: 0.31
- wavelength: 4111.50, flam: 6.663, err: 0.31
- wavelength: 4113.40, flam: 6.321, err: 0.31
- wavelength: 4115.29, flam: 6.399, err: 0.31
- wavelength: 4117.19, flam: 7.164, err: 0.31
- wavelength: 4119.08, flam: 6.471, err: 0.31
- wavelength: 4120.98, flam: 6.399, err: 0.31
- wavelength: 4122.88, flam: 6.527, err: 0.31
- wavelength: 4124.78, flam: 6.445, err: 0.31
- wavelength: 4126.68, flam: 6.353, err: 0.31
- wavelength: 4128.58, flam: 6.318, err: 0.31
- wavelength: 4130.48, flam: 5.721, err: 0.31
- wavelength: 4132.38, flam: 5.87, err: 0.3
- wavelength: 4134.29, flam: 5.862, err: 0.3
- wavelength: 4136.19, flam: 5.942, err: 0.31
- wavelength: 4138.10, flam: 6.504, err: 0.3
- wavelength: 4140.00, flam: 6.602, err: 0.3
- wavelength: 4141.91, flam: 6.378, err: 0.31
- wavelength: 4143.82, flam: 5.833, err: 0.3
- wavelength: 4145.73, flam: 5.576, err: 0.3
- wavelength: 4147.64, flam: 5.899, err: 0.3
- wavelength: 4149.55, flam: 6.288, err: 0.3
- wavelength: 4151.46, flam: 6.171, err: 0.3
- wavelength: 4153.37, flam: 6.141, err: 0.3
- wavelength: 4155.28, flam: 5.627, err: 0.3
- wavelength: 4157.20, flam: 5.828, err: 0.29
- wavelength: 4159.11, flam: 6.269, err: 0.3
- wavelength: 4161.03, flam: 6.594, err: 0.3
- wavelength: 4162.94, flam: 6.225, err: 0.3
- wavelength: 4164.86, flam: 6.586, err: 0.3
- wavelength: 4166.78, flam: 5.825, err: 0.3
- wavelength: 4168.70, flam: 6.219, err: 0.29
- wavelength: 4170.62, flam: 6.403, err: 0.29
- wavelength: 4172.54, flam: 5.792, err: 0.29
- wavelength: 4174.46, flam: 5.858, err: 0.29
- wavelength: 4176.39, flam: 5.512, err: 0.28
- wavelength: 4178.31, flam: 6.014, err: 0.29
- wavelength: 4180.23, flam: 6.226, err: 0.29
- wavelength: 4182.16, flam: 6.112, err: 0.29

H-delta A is -1.74 angstroms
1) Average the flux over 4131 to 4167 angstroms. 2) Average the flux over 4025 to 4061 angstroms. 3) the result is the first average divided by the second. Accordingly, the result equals 1.0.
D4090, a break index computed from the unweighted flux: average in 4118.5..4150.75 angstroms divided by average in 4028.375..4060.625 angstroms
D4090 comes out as 1.0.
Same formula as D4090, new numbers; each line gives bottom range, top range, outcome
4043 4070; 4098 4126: 1.02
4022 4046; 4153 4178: 0.91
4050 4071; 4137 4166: 1.02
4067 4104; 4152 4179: 0.97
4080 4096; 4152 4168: 0.91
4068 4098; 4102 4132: 0.98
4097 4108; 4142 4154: 1.05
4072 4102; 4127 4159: 0.95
